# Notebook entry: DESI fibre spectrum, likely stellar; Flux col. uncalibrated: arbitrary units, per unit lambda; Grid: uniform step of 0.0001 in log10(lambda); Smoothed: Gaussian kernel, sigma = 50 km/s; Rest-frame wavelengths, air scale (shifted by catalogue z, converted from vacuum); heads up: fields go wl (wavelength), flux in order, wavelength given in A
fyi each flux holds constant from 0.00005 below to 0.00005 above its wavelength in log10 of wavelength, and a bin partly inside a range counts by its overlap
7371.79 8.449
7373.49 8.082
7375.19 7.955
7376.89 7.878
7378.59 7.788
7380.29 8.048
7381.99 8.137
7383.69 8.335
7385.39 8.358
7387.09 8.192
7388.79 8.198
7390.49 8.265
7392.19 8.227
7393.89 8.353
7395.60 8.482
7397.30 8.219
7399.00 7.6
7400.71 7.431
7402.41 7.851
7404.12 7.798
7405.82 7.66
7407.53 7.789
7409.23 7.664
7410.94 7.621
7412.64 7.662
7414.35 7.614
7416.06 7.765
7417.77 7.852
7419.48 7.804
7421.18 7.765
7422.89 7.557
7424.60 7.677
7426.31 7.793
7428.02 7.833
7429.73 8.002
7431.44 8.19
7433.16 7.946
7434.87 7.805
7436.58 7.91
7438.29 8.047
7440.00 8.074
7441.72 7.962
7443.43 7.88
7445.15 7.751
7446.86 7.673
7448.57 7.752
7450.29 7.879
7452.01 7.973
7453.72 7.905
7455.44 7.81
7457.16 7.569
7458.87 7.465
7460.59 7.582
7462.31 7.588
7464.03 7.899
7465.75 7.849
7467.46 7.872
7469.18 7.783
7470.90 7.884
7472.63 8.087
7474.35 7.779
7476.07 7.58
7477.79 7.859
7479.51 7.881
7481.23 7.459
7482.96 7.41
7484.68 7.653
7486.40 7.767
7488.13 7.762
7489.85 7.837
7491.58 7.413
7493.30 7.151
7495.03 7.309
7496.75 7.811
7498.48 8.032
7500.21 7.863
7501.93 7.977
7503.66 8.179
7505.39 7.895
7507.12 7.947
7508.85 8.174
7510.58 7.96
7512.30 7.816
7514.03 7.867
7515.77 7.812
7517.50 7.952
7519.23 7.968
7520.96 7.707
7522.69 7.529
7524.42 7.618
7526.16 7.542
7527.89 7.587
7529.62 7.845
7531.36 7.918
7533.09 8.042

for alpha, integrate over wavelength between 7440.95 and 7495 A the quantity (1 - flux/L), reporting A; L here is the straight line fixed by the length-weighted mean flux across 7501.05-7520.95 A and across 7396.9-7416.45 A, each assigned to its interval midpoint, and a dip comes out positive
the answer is 0.9 A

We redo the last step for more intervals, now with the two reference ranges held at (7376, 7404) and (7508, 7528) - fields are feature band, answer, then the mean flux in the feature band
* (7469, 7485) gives 0.31 A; 7.74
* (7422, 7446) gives 0.28 A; 7.88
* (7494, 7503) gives 0.06 A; 7.79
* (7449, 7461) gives 0.29 A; 7.74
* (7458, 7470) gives 0.30 A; 7.73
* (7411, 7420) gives 0.33 A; 7.72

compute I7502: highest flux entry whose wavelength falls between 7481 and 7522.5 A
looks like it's 8.179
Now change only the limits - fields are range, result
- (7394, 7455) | 8.482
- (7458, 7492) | 8.087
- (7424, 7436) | 8.19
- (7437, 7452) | 8.074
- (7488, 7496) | 7.837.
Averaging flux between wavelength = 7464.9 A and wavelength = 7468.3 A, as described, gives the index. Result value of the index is 7.88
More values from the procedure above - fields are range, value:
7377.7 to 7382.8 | 7.99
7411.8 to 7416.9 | 7.67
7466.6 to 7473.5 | 7.91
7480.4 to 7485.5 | 7.5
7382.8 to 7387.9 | 8.3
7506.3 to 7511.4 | 8.03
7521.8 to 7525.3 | 7.57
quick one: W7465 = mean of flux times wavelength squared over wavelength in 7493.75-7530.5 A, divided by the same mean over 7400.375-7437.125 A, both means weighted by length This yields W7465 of 1.0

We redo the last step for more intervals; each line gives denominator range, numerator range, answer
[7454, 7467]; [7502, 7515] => 1.05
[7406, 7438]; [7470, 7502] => 1.01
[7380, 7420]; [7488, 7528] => 1.01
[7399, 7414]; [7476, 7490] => 1.02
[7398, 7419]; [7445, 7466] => 1.02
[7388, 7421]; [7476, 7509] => 1.01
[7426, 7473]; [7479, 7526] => 1.00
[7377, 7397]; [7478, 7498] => 0.95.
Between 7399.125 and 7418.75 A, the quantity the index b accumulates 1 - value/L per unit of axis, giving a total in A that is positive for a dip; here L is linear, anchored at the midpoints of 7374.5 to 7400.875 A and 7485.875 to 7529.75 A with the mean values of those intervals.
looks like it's 0.86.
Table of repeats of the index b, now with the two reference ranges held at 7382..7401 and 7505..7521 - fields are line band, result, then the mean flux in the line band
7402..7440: 1.4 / 7.81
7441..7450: 0.3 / 7.81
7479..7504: 0.9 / 7.69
